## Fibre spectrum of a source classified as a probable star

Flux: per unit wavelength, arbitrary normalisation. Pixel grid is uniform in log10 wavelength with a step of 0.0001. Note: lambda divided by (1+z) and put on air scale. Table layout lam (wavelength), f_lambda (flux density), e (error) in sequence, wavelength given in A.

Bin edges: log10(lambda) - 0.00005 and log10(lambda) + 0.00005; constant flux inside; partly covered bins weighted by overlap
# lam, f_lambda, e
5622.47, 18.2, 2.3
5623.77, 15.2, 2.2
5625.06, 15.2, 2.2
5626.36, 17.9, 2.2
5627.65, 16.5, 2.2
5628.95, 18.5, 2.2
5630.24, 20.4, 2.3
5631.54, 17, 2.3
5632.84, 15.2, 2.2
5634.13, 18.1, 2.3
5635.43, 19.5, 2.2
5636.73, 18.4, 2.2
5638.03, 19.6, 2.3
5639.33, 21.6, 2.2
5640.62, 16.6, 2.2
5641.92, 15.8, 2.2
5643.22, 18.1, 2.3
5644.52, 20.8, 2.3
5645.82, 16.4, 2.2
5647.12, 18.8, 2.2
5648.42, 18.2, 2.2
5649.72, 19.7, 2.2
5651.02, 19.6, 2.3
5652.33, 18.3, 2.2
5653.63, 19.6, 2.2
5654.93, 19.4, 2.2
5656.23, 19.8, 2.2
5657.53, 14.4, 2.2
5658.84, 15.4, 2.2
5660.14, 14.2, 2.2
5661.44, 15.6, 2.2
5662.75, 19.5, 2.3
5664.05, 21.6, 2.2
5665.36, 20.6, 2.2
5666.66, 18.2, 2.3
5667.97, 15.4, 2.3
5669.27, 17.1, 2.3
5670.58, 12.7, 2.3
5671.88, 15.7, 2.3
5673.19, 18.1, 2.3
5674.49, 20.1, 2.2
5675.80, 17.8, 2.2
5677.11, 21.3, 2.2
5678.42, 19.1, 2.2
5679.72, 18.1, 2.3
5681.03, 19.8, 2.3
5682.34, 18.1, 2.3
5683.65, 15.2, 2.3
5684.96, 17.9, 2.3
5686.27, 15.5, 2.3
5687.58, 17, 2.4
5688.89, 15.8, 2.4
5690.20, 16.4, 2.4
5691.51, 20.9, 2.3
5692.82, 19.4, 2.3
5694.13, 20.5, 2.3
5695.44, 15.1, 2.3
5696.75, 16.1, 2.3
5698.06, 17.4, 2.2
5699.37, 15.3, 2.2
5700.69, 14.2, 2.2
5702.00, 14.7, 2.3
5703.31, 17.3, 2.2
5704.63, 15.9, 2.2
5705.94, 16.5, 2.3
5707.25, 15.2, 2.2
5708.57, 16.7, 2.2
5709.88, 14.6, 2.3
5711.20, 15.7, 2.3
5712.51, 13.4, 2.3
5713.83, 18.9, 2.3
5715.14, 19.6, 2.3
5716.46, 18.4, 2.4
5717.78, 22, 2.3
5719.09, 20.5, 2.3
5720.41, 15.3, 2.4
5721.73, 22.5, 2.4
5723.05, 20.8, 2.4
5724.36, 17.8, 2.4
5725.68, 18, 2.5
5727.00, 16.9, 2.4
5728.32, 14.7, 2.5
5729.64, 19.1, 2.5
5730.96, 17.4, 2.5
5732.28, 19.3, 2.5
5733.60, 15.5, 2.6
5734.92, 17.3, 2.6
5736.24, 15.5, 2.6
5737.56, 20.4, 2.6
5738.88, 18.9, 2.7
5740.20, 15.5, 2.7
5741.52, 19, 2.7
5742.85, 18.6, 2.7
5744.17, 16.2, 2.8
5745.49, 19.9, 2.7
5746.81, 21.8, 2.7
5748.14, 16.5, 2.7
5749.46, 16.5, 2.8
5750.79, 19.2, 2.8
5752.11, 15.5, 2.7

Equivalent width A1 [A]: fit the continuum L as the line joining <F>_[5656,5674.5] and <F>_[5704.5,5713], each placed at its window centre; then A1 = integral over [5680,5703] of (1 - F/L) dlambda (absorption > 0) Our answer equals -1.3 A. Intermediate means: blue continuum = 17.1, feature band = 17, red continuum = 15.5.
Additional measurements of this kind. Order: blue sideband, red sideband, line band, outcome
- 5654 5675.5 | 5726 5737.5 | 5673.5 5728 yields -0.98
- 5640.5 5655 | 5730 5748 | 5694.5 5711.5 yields 2.24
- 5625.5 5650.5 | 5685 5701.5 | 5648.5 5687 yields -0.63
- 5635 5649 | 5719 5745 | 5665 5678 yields 0.47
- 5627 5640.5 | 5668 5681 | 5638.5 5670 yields -0.02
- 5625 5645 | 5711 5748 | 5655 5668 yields 0.35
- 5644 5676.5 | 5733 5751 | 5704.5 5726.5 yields 0.11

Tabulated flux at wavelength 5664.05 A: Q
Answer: 21.6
